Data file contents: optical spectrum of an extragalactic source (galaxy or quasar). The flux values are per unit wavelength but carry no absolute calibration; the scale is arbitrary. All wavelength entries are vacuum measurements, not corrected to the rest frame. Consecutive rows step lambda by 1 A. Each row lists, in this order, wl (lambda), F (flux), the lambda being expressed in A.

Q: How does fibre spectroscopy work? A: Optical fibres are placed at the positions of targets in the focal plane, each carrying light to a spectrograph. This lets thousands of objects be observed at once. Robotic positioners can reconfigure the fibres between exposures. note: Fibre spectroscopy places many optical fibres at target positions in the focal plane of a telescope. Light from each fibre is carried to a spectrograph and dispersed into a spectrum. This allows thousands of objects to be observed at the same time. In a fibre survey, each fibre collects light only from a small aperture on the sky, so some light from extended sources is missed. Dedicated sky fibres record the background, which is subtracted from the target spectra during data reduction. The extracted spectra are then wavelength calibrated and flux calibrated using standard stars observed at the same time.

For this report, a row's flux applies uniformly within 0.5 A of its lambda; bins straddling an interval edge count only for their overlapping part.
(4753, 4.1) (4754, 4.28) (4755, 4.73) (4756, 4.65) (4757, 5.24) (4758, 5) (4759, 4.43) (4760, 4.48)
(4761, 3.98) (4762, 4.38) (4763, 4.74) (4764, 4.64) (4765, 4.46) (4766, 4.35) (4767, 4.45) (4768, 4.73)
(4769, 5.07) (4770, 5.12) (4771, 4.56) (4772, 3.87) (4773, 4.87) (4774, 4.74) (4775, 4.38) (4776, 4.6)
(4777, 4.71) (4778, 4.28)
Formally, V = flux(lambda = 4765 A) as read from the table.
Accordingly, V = 4.46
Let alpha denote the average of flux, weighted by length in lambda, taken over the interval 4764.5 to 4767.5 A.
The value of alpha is 4.42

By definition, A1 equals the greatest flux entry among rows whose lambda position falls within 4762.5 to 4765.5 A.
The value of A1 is 4.74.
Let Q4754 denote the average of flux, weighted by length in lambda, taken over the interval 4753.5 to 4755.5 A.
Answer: 4.51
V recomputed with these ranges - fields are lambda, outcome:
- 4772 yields 3.87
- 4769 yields 5.07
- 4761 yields 3.98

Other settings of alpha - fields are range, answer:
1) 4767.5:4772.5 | 4.67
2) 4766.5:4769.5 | 4.75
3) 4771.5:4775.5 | 4.46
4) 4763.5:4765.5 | 4.55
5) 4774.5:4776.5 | 4.49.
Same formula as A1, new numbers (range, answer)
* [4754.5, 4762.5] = 5.24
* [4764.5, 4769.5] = 5.07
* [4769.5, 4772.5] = 5.12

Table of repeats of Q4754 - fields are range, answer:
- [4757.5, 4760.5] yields 4.64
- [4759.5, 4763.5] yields 4.39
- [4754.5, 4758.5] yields 4.91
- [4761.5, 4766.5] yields 4.51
